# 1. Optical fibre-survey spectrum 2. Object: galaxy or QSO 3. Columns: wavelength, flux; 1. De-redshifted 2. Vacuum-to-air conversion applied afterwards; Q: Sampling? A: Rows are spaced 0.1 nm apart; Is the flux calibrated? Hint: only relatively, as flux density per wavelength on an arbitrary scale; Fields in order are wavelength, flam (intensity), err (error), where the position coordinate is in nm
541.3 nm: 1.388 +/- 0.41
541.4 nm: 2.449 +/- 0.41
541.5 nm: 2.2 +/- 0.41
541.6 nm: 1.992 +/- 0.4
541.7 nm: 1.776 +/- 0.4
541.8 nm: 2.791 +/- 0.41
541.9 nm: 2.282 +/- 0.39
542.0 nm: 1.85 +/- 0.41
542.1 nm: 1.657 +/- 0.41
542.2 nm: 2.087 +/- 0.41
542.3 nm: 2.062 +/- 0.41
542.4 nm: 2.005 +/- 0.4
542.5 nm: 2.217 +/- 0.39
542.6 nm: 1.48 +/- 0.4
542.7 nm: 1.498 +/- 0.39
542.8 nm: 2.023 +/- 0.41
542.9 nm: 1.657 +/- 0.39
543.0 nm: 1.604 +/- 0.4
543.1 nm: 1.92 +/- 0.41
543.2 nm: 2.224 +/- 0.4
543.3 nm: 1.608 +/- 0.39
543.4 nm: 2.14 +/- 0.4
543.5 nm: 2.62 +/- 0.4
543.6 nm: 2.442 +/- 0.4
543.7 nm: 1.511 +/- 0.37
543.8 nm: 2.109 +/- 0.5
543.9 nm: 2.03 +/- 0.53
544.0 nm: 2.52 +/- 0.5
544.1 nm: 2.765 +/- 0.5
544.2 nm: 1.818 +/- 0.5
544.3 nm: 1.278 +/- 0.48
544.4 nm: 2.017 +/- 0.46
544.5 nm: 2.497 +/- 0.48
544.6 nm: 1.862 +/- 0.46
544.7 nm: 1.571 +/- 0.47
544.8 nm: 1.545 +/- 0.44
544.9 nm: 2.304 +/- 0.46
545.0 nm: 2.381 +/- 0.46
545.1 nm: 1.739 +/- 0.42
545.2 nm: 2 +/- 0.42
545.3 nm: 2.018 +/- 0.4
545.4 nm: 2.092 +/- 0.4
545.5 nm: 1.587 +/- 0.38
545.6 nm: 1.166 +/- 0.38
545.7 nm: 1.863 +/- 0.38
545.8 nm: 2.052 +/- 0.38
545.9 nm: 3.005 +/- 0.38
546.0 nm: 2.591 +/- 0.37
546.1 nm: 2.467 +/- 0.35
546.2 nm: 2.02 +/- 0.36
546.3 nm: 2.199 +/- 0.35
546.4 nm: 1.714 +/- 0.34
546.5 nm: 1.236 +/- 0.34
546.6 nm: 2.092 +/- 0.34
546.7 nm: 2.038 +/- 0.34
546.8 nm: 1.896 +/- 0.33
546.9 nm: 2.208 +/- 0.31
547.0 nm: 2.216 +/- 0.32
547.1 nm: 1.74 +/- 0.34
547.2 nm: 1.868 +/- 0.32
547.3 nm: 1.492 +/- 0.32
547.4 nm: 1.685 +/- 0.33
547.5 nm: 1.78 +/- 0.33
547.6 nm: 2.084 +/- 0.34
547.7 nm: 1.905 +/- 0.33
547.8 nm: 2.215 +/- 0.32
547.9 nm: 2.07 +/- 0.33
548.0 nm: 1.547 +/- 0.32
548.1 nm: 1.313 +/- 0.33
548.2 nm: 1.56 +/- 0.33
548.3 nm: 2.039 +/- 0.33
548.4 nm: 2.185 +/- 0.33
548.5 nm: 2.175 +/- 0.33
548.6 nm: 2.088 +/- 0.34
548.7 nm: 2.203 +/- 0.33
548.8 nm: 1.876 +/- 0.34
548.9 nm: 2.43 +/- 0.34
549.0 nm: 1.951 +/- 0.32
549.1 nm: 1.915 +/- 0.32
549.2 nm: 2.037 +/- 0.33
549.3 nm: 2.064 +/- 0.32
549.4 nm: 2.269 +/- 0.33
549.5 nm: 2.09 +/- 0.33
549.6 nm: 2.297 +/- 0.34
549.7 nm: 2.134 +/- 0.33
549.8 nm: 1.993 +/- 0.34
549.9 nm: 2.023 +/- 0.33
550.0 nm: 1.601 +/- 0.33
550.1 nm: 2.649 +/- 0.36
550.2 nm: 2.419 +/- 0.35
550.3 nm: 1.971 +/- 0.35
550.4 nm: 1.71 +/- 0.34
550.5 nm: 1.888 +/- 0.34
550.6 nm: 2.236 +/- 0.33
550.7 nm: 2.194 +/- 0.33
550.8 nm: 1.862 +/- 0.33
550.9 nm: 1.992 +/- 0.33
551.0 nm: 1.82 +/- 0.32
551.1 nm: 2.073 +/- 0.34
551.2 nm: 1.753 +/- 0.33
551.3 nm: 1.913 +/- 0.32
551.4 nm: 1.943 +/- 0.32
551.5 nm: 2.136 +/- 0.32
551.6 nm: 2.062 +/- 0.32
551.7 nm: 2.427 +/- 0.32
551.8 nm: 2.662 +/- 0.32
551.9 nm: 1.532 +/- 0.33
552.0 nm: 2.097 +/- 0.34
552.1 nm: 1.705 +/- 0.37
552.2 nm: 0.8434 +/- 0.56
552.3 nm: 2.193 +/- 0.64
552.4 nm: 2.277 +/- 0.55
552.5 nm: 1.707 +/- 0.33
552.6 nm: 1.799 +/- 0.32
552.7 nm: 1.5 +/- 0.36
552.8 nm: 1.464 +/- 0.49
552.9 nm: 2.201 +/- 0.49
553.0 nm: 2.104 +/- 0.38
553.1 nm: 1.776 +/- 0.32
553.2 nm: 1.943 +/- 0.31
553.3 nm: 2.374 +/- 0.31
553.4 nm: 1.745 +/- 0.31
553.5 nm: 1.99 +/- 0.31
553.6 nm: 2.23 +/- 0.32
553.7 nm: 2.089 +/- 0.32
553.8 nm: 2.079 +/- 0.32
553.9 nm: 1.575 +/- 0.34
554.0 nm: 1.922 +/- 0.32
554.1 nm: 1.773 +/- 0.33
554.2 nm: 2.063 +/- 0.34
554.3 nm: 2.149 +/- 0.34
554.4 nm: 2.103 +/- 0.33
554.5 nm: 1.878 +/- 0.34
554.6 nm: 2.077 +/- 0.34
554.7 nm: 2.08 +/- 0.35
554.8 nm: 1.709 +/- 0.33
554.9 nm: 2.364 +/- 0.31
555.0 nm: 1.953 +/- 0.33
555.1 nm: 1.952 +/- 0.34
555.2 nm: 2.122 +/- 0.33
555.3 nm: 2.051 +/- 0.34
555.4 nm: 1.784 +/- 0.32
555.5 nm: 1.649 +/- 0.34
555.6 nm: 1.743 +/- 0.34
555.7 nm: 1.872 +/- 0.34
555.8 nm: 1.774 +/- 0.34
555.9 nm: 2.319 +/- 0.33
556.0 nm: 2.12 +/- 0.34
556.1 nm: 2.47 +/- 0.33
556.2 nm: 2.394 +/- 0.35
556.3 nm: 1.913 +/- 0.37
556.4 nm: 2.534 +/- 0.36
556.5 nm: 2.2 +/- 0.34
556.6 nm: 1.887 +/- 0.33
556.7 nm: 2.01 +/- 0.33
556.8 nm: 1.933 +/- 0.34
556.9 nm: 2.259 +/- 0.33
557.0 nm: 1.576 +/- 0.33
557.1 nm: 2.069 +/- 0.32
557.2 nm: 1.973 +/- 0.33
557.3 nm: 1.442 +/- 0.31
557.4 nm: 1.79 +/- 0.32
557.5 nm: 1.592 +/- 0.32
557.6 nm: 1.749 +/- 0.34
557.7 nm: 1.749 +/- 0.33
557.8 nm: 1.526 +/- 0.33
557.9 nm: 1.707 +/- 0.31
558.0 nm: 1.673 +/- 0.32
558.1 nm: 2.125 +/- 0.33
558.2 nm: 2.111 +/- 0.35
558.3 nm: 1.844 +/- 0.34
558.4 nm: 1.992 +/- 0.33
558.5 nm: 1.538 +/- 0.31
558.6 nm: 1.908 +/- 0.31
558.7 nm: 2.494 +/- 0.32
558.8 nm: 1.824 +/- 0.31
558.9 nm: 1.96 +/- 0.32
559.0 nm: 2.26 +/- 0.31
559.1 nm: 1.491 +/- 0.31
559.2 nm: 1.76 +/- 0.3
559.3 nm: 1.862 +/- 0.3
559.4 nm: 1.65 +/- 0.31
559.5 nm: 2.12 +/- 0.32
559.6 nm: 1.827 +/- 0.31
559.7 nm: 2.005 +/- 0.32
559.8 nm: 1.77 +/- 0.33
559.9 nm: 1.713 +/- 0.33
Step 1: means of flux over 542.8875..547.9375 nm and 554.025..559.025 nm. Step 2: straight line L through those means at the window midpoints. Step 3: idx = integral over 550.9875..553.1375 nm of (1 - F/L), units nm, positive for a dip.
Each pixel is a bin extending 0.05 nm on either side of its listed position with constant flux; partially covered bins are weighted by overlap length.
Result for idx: 0.07 nm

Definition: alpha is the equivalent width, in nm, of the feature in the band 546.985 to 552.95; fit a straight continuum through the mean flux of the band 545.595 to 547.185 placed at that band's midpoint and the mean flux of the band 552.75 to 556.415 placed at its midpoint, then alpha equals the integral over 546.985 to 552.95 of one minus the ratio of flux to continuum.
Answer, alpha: 0.20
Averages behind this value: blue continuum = 2.05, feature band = 1.96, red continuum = 2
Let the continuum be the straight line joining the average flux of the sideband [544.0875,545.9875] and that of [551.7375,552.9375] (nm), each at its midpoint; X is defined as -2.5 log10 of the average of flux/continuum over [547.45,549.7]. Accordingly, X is -0.06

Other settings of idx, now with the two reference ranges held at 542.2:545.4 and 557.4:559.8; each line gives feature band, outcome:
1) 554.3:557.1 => -0.22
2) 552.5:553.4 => 0.01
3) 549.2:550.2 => -0.10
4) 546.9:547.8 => 0.03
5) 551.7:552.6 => 0.00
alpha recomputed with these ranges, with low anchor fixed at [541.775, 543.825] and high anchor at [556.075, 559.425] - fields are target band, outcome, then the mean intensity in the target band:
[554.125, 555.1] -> -0.05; 2.03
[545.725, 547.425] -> -0.06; 2.03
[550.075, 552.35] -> -0.06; 2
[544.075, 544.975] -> 0.01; 1.95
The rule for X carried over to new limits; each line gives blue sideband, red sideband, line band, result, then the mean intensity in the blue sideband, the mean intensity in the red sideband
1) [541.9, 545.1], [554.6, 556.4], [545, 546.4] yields -0.04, 1.98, 2.03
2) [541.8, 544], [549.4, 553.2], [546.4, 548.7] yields 0.05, 1.99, 1.98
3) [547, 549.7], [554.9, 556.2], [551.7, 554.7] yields 0.03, 1.96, 2.01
